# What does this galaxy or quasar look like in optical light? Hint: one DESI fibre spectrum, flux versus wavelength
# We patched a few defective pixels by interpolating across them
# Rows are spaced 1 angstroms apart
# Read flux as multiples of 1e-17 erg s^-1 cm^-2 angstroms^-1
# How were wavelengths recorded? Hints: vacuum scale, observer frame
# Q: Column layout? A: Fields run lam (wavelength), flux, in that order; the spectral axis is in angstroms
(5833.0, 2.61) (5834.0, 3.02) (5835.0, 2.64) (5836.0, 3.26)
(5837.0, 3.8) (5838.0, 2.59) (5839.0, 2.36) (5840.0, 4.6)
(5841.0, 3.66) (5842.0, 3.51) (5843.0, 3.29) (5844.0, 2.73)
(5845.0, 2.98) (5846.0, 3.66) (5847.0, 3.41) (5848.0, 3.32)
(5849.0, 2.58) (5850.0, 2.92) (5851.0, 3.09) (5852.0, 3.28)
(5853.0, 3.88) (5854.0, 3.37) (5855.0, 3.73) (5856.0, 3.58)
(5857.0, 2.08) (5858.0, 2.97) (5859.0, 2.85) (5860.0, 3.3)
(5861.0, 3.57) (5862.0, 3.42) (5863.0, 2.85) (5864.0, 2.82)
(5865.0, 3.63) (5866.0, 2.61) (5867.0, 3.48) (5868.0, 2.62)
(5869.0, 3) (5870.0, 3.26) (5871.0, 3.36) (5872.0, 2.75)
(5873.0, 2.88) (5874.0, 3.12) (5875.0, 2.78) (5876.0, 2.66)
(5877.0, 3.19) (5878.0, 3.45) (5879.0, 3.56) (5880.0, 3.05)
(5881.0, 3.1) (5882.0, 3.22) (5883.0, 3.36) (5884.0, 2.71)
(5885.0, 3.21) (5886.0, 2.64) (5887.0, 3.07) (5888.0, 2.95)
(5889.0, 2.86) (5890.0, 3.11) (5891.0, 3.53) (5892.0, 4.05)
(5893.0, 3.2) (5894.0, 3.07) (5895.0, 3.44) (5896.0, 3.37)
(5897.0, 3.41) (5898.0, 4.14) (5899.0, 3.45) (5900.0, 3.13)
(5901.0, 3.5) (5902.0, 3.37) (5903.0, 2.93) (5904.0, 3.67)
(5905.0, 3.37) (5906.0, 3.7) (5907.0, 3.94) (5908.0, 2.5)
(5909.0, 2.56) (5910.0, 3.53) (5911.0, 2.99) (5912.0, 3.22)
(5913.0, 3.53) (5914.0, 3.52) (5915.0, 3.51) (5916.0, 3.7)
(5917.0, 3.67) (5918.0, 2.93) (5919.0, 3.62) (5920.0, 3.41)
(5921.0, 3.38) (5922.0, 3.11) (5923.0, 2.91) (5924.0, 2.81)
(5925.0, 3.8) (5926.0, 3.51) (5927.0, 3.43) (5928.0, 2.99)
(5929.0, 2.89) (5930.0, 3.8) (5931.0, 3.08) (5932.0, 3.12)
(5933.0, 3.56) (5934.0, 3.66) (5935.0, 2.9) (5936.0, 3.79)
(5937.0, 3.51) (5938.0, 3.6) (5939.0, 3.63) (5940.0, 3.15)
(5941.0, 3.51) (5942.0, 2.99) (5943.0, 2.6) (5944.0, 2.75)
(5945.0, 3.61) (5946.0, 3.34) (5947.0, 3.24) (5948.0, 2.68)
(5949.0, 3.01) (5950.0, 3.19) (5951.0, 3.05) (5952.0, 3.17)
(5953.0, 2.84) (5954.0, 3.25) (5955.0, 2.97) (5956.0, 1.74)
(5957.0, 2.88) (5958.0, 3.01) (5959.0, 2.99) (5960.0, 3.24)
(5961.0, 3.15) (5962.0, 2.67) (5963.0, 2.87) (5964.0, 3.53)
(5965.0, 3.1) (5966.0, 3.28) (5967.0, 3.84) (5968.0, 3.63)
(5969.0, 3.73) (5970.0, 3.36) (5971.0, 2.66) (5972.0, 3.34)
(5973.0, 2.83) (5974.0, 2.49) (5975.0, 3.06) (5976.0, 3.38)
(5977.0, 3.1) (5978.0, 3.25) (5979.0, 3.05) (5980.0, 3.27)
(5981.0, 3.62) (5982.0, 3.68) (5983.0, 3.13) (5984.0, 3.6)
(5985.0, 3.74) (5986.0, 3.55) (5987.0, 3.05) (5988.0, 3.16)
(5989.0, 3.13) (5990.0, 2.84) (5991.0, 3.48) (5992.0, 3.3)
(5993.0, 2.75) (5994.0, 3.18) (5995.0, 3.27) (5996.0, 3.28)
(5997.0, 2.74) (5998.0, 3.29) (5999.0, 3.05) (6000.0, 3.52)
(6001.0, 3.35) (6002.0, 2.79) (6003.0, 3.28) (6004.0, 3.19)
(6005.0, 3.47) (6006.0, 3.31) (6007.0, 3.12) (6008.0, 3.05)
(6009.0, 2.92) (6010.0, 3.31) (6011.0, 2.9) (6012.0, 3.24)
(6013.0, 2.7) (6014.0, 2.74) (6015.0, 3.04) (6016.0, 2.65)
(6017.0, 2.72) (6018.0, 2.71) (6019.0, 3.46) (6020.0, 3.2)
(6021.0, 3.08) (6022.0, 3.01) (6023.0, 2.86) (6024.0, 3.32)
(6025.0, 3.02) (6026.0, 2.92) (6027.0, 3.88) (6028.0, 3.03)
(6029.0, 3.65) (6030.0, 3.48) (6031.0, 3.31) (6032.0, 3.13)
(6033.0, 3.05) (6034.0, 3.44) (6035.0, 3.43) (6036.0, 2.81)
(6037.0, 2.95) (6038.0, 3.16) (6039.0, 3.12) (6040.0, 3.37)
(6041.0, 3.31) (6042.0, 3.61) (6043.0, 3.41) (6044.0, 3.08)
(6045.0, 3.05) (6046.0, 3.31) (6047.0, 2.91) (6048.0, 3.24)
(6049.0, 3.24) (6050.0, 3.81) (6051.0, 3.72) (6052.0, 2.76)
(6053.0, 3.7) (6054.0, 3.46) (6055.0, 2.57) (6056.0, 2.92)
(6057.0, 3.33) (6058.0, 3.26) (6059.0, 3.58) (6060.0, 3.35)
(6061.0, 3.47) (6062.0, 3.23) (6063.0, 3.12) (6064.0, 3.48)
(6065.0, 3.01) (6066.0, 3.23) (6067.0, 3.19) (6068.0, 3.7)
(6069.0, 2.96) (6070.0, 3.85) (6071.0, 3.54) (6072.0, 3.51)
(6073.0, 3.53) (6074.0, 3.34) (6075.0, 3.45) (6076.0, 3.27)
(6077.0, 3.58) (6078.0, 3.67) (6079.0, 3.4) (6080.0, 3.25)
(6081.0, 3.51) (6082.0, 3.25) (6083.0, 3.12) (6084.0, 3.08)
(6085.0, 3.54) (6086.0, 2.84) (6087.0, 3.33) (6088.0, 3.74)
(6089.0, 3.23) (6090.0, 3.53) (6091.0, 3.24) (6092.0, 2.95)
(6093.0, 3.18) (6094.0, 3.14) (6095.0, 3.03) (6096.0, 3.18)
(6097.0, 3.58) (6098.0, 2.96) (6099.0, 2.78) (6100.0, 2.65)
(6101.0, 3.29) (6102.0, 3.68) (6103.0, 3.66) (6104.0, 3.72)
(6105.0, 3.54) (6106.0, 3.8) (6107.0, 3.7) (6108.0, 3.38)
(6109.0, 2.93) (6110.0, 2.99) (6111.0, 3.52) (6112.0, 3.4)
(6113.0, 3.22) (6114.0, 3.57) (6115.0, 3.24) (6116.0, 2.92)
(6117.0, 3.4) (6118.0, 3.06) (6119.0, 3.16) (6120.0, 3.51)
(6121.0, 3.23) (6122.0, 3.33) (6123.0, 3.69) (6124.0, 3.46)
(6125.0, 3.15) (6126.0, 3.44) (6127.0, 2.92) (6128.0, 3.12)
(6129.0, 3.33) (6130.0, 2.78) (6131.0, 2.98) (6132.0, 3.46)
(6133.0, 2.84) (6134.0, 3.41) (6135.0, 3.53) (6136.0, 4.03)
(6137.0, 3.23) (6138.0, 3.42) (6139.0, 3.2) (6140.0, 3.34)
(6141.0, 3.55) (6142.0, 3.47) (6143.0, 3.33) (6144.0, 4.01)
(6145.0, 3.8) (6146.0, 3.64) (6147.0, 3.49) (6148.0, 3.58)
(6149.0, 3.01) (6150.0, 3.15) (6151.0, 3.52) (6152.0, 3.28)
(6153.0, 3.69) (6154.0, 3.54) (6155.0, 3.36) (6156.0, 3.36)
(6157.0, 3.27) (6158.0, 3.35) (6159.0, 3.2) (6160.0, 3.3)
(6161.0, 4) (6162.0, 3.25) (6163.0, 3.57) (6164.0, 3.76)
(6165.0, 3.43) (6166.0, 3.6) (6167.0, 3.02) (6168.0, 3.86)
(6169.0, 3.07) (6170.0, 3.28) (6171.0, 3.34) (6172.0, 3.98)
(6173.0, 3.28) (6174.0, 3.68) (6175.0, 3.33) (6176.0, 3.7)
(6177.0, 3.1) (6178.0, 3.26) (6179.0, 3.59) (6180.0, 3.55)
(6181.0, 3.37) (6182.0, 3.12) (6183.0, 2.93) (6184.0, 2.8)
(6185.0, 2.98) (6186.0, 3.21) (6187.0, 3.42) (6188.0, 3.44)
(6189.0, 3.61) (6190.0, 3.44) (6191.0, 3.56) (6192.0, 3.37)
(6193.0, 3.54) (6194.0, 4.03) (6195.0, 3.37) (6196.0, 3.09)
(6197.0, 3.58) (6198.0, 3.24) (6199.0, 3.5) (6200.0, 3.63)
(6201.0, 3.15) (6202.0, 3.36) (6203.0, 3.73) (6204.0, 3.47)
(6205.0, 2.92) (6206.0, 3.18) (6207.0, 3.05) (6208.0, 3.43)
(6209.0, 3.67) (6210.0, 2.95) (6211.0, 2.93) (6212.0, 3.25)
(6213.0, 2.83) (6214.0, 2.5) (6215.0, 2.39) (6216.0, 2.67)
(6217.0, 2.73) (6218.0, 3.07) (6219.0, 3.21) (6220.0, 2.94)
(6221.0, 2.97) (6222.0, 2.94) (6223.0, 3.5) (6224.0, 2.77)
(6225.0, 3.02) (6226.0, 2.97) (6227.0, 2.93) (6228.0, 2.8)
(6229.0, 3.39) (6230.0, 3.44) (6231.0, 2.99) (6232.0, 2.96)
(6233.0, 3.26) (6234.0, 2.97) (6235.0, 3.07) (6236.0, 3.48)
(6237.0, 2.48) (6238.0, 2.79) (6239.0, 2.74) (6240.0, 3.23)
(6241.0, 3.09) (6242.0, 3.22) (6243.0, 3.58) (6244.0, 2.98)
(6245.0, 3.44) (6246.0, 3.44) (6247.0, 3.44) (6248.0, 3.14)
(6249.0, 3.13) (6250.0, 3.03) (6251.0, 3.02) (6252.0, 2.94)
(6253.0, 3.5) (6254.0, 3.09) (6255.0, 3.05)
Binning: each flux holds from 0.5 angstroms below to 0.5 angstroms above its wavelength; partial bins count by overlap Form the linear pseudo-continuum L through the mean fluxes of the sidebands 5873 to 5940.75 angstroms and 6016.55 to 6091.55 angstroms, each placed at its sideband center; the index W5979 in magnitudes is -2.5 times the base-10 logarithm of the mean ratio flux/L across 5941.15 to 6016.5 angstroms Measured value 0.053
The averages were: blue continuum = 3.29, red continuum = 3.28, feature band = 3.13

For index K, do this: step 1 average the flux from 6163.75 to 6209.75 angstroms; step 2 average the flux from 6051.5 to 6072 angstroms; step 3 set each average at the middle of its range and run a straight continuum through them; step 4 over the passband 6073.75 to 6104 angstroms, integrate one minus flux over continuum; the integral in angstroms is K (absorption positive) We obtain 0.2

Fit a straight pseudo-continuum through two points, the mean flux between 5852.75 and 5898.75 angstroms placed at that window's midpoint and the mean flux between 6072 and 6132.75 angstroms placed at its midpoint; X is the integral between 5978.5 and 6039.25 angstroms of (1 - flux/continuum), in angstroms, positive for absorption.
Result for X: 1.43 angstroms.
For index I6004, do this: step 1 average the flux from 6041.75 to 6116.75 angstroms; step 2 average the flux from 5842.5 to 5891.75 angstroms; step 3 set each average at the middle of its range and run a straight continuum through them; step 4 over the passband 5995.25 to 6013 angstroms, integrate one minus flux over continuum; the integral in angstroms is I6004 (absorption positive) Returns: 0.50 angstroms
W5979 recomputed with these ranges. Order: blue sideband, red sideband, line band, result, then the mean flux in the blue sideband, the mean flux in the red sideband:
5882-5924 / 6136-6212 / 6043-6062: 0.03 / 3.29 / 3.4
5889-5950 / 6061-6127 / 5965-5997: 0.02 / 3.32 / 3.32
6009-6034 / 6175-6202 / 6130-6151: -0.04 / 3.1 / 3.37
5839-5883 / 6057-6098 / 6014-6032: 0.06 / 3.18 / 3.33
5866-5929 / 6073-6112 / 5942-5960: 0.10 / 3.24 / 3.32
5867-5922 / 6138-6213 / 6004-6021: 0.09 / 3.25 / 3.39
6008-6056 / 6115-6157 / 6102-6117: -0.03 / 3.16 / 3.36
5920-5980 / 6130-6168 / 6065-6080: -0.03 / 3.17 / 3.43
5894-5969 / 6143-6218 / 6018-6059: 0.02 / 3.26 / 3.34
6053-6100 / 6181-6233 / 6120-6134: 0.01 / 3.29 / 3.18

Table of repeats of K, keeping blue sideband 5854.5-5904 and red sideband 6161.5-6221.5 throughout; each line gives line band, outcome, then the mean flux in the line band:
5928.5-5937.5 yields -0.5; 3.37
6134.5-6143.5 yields -0.5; 3.46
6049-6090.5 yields -1.4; 3.35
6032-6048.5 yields 0.2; 3.2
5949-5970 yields 0.6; 3.11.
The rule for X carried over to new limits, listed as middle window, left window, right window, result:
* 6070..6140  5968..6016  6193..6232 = -3.4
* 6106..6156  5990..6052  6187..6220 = -2.2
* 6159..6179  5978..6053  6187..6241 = -1.8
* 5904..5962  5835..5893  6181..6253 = -1.0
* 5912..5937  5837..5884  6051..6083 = -1.1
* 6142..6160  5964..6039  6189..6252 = -1.6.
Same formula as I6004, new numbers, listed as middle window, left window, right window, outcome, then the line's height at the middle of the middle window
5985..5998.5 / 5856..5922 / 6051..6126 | 0.4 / 3.27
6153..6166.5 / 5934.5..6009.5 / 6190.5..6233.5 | -1.3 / 3.17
